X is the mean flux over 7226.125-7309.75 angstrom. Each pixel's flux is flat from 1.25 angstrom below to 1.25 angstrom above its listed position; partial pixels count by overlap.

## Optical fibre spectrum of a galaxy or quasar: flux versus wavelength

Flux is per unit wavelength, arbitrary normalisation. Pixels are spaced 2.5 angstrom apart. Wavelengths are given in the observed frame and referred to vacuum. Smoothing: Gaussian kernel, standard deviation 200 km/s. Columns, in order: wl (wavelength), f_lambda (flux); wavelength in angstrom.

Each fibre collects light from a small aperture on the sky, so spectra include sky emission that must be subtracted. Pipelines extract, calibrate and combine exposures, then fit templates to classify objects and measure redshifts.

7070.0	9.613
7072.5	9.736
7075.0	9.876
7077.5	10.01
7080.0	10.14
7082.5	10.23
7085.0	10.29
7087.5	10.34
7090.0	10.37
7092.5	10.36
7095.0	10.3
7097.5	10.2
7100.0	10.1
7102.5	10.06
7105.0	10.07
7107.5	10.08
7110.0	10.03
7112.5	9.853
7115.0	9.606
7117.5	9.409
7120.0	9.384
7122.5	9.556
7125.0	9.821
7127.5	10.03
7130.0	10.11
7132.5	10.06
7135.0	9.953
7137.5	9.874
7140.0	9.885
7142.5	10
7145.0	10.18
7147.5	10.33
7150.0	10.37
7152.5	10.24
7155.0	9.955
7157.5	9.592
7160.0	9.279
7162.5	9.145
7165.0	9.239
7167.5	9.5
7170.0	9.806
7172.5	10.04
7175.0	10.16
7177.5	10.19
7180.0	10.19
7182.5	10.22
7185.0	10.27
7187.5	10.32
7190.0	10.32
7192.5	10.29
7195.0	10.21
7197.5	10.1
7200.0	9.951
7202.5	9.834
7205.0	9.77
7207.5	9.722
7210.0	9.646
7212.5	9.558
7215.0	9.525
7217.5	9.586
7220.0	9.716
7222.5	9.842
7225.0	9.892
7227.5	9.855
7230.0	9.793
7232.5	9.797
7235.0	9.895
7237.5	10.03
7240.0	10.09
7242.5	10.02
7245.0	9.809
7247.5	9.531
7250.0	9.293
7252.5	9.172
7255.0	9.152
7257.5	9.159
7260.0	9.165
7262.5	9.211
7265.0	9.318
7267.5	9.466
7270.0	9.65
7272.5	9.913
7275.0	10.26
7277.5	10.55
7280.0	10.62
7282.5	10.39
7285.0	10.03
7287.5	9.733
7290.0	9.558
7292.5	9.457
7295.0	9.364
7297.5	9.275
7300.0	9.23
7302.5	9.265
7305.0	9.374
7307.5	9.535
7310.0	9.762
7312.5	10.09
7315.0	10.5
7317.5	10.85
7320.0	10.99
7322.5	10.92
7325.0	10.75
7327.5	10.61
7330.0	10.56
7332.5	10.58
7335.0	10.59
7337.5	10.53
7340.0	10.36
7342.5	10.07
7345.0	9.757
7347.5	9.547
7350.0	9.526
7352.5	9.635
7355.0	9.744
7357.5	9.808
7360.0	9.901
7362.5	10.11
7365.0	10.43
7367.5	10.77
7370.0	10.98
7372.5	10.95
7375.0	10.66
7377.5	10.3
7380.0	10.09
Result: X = 9.67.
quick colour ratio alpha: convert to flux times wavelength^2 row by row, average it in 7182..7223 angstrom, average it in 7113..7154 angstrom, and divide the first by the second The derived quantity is 1.02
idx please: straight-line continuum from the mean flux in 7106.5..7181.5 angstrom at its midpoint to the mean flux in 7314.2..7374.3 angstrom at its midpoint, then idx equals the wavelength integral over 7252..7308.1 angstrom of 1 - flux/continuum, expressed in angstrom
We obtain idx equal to 3.2 angstrom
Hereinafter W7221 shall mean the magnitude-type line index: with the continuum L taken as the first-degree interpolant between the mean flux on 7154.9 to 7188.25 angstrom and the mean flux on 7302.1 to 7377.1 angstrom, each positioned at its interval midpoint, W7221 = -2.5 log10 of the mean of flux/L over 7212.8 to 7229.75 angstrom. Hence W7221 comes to 0.03 mag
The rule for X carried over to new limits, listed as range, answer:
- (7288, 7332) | 10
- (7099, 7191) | 9.92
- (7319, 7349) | 10.4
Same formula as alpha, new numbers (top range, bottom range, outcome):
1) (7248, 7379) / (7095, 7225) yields 1.05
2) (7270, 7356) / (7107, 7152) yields 1.07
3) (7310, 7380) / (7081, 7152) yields 1.10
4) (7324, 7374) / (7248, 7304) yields 1.09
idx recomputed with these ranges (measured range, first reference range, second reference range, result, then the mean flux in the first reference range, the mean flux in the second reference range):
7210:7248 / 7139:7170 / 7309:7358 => 0.8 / 9.81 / 10.3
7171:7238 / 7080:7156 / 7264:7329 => 0.4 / 10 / 9.98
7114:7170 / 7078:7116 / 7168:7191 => 1.9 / 10.1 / 10.1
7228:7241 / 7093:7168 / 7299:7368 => 0.1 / 9.88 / 10.1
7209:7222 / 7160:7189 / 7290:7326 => 0.4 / 9.89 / 9.94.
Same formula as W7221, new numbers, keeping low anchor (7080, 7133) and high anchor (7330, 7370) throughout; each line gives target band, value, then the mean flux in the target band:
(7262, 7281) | 0.022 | 9.89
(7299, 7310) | 0.079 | 9.4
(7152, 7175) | 0.043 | 9.65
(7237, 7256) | 0.050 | 9.63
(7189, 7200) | -0.015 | 10.2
